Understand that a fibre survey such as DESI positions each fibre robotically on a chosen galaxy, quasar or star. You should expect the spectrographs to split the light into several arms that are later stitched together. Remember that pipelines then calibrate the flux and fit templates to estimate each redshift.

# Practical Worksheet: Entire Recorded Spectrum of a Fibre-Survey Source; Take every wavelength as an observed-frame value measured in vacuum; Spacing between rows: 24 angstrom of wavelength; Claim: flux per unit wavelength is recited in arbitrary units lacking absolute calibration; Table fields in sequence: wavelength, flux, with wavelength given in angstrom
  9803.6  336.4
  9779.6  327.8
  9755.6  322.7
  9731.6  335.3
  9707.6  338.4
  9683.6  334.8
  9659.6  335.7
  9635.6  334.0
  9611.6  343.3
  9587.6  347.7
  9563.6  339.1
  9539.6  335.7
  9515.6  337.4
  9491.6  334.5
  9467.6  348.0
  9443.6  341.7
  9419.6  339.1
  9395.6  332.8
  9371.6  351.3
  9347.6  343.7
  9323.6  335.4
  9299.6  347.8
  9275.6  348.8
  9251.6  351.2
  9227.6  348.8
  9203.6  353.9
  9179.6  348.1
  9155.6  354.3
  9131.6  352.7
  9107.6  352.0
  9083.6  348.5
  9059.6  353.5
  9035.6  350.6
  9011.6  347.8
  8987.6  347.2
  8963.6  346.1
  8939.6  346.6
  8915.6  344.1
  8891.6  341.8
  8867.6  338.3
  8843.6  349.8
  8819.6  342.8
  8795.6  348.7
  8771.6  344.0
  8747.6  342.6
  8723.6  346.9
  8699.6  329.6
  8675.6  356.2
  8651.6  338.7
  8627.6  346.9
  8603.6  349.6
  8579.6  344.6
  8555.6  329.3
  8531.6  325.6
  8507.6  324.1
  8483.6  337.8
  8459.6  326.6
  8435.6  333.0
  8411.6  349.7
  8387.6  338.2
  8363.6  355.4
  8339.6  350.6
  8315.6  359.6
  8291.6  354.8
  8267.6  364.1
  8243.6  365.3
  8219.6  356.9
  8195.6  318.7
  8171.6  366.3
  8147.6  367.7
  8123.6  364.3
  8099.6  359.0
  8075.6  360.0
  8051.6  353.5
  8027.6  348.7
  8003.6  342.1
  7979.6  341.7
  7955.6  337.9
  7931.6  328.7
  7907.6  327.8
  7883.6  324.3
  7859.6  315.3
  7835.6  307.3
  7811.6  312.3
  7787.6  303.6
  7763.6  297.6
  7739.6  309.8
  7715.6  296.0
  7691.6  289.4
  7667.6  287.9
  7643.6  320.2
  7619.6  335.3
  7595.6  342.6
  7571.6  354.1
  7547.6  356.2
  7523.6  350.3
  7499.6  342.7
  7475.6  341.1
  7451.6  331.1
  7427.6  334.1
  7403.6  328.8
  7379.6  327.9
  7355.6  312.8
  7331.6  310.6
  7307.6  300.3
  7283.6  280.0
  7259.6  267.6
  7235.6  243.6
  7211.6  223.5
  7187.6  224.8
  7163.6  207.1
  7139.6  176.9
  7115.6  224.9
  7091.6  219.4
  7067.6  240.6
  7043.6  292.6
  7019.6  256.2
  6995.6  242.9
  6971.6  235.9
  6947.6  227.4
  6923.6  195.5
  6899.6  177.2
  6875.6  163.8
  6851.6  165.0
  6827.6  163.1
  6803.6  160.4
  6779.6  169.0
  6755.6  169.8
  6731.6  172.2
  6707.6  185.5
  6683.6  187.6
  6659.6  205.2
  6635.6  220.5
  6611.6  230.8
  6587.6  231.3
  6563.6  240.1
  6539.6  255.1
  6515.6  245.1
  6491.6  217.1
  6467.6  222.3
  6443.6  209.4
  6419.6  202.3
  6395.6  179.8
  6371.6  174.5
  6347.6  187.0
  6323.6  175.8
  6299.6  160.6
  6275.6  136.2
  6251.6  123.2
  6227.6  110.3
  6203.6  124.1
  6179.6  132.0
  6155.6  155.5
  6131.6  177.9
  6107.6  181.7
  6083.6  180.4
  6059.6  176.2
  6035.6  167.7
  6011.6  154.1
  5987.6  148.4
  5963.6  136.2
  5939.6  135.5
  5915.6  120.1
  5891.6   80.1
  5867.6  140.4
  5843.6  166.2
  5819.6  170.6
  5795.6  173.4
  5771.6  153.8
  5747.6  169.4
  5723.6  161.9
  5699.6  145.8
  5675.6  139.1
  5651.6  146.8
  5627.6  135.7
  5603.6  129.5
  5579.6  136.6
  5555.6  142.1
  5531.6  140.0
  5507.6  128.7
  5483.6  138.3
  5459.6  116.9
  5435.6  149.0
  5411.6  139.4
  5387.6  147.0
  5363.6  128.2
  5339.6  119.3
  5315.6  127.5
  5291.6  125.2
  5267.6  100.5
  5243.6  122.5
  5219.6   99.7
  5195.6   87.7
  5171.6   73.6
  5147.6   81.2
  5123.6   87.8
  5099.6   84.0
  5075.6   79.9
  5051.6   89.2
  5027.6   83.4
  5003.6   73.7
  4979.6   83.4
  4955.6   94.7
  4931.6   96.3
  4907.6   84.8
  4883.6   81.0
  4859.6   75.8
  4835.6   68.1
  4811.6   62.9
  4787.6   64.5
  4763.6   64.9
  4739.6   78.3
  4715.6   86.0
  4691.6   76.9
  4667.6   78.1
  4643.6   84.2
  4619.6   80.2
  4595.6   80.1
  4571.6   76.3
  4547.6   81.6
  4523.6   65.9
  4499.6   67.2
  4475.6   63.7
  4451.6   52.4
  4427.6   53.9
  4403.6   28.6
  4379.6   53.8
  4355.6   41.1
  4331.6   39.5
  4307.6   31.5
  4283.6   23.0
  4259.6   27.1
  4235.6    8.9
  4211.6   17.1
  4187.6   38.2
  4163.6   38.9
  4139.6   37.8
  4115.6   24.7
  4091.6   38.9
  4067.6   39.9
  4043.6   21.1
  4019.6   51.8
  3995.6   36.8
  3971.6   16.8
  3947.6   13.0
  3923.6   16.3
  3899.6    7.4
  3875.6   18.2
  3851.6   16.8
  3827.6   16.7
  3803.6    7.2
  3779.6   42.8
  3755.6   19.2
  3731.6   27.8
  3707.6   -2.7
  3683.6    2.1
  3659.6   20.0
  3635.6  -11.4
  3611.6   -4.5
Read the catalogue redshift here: 0.000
